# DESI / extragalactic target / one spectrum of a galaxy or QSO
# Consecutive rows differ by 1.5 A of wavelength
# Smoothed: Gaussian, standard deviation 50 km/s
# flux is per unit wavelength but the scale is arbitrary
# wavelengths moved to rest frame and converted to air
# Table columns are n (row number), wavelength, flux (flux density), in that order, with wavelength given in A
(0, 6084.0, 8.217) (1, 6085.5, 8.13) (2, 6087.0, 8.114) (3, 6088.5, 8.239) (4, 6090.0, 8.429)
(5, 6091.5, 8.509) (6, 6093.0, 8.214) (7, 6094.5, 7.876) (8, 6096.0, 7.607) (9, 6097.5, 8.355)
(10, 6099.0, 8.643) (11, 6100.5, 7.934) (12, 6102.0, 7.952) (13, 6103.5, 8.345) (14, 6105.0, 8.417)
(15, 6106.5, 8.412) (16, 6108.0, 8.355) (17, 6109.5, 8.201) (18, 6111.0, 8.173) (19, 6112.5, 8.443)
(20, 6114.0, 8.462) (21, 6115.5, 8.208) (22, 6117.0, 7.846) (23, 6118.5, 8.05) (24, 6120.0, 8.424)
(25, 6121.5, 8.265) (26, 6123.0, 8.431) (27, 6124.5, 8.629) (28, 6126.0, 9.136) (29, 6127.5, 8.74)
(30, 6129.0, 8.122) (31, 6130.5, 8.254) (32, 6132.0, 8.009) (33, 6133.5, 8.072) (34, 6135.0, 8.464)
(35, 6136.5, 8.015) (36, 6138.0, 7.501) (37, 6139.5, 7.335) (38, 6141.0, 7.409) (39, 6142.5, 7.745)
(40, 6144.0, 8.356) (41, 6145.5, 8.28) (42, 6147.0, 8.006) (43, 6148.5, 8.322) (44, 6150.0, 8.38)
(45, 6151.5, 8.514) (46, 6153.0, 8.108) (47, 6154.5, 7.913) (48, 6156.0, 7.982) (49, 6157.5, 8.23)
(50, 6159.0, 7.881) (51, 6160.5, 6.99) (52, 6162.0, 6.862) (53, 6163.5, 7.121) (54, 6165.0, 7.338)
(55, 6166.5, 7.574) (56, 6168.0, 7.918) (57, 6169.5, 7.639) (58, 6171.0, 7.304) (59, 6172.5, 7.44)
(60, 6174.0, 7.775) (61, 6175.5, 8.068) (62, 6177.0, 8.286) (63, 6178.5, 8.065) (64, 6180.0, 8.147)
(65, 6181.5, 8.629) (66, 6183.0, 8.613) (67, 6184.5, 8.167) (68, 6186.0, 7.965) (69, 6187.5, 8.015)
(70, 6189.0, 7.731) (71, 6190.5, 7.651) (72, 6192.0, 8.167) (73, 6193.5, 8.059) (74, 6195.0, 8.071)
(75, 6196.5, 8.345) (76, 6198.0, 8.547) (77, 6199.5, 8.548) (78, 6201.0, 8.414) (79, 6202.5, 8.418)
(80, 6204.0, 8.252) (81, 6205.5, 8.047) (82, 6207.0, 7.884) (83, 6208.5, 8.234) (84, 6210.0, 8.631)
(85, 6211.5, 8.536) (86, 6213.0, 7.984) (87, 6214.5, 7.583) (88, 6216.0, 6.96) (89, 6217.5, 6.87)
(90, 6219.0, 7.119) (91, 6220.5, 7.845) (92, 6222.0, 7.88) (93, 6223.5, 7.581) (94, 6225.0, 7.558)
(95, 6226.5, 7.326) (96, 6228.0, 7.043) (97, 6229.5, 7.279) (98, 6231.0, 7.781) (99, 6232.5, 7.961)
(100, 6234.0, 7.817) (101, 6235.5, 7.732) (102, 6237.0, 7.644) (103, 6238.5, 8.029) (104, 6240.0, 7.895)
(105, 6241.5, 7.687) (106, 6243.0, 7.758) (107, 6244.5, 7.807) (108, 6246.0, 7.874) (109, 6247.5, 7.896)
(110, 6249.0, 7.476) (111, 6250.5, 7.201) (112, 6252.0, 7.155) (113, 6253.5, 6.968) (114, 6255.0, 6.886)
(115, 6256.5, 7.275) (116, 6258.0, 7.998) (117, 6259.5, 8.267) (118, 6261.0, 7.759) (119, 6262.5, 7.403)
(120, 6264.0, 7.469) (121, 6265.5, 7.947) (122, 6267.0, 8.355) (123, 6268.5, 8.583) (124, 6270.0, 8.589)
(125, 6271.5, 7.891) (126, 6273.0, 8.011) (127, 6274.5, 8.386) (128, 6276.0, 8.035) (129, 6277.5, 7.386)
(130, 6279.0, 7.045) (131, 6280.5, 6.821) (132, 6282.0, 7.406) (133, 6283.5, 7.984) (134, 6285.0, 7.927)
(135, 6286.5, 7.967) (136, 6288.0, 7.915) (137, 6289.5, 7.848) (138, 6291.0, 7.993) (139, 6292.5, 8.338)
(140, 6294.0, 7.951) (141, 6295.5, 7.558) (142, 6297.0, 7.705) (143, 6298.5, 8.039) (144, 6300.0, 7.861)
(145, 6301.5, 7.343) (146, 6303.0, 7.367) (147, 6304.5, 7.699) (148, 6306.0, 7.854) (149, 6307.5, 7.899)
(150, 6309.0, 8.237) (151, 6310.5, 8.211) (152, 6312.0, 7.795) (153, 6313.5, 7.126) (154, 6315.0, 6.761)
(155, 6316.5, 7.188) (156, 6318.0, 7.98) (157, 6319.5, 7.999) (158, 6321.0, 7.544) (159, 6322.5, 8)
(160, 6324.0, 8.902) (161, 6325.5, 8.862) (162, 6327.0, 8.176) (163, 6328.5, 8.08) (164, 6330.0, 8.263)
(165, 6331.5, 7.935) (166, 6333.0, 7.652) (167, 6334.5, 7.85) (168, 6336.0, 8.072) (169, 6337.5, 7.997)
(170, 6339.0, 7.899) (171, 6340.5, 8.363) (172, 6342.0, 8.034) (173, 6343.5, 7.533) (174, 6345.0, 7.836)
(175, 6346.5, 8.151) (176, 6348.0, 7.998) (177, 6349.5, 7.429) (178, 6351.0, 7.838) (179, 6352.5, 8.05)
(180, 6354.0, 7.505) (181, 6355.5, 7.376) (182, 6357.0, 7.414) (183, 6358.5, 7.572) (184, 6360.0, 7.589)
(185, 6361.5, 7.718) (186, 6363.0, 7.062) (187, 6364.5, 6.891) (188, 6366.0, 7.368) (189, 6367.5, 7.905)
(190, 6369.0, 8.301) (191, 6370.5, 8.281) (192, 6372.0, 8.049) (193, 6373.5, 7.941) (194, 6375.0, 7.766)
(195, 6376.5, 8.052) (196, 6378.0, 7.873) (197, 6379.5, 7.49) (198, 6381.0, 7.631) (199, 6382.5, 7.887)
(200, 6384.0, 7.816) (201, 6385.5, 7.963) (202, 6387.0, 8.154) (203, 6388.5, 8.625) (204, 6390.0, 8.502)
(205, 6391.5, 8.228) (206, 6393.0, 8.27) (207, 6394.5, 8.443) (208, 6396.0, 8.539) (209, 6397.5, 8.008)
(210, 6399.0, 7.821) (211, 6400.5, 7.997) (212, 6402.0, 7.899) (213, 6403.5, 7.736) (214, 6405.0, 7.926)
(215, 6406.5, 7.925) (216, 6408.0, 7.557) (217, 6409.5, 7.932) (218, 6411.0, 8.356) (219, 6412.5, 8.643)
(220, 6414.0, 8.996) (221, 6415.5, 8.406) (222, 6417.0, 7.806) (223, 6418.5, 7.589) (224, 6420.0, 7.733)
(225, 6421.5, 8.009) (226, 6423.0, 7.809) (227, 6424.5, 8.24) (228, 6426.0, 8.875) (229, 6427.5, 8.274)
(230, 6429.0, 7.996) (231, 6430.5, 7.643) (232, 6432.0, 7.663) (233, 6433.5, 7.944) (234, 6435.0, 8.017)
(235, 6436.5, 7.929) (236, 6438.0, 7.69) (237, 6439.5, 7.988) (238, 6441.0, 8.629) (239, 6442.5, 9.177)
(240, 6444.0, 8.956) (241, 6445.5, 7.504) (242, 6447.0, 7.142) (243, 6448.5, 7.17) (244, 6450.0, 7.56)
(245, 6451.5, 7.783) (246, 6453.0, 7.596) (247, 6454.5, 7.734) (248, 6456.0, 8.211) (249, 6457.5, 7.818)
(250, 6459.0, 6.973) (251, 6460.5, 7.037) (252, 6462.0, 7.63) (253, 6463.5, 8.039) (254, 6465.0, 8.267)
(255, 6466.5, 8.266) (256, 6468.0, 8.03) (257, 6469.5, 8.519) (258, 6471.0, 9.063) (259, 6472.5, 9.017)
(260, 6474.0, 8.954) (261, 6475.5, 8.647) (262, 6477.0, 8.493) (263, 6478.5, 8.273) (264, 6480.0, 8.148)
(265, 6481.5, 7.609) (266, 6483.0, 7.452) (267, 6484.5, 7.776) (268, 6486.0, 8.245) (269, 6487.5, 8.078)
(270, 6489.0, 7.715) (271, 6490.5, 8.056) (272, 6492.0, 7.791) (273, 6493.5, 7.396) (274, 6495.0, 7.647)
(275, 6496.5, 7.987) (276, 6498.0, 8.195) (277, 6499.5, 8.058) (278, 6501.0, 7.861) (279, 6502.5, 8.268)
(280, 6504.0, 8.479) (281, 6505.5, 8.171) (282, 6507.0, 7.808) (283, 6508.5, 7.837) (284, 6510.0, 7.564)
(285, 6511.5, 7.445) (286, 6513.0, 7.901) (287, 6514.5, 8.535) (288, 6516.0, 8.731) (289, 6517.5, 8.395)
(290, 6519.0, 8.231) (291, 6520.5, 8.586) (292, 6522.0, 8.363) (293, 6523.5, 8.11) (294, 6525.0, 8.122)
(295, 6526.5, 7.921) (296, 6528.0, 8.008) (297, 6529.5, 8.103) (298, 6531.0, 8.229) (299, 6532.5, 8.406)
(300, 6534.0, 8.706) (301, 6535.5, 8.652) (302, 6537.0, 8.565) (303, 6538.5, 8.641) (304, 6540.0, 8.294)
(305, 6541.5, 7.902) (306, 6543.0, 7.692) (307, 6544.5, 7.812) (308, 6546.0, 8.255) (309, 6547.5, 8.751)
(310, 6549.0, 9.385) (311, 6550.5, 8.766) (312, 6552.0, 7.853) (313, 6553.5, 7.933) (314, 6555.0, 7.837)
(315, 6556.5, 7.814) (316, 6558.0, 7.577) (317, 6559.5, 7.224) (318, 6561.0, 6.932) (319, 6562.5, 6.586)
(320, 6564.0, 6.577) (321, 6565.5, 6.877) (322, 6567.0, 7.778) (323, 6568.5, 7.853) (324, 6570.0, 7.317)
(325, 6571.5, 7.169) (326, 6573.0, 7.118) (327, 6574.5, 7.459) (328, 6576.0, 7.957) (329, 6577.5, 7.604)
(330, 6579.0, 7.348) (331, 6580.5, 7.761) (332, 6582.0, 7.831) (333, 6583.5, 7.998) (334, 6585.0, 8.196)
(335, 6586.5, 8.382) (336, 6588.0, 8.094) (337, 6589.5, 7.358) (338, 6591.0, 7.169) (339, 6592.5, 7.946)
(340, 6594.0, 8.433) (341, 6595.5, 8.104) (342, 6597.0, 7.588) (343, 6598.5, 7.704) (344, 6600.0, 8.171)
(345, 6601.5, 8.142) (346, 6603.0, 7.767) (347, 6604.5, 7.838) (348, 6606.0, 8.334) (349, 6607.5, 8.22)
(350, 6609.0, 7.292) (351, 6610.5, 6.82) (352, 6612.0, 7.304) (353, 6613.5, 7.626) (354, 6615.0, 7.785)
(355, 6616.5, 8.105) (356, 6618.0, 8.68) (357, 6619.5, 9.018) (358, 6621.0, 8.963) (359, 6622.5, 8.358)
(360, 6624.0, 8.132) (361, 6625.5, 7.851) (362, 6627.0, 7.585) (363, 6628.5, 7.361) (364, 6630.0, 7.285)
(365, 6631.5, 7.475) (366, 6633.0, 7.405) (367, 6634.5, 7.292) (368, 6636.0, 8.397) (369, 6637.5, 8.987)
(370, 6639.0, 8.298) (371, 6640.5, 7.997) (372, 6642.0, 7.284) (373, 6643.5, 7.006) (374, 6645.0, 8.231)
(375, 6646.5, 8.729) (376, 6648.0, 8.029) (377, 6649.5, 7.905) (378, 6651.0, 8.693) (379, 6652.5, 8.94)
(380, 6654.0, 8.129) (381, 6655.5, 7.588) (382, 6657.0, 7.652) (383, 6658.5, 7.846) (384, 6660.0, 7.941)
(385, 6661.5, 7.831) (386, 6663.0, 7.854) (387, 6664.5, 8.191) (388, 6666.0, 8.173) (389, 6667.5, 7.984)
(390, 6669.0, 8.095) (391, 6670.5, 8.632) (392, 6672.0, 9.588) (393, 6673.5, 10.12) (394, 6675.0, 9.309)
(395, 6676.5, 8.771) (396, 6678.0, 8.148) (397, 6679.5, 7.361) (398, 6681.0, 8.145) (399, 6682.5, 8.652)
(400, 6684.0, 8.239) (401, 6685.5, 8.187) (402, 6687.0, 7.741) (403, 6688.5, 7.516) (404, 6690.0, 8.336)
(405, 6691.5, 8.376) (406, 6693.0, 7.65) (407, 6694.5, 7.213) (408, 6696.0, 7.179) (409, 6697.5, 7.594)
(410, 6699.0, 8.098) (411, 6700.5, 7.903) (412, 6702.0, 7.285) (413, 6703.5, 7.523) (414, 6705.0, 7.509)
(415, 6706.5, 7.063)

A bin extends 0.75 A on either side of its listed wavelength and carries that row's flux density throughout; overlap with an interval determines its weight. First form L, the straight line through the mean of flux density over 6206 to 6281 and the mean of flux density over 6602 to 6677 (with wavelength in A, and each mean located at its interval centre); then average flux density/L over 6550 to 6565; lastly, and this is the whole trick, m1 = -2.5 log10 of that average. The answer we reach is 0.07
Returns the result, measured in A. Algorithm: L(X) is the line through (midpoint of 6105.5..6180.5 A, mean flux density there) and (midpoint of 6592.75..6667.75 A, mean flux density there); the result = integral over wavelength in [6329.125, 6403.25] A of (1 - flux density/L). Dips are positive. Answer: 1.0 A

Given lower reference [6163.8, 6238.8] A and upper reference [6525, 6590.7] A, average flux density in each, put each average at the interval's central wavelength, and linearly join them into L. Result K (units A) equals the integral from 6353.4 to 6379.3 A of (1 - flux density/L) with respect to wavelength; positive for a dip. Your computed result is 0.6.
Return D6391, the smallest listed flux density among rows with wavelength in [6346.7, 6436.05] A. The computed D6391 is 6.891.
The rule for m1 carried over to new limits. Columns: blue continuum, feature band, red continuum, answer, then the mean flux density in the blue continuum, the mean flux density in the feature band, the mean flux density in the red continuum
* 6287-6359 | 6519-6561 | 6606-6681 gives -0.02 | 7.86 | 8.18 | 8.09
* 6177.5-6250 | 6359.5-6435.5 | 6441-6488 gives 0.00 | 7.91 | 7.98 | 8.05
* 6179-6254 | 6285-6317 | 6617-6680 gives 0.02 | 7.86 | 7.75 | 8.17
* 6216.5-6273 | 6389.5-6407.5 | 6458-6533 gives -0.02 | 7.67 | 8.09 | 8.09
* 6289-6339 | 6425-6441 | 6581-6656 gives -0.02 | 7.88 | 8.04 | 7.96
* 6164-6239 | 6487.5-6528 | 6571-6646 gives -0.03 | 7.89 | 8.05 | 7.85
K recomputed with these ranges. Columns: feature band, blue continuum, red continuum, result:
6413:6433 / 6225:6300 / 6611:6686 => -0.5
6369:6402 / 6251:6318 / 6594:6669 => -1.1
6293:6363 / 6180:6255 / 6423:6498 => 0.8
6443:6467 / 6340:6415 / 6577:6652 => 0.6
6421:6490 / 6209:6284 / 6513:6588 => -1.4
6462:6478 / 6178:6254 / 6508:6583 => -1.2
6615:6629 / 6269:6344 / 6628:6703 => -0.3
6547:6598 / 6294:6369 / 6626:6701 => 1.7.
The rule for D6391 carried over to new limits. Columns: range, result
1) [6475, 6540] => 7.396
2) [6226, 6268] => 6.886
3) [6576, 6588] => 7.348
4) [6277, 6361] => 6.761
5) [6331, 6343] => 7.652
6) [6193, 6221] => 6.87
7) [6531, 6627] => 6.577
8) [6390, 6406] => 7.736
